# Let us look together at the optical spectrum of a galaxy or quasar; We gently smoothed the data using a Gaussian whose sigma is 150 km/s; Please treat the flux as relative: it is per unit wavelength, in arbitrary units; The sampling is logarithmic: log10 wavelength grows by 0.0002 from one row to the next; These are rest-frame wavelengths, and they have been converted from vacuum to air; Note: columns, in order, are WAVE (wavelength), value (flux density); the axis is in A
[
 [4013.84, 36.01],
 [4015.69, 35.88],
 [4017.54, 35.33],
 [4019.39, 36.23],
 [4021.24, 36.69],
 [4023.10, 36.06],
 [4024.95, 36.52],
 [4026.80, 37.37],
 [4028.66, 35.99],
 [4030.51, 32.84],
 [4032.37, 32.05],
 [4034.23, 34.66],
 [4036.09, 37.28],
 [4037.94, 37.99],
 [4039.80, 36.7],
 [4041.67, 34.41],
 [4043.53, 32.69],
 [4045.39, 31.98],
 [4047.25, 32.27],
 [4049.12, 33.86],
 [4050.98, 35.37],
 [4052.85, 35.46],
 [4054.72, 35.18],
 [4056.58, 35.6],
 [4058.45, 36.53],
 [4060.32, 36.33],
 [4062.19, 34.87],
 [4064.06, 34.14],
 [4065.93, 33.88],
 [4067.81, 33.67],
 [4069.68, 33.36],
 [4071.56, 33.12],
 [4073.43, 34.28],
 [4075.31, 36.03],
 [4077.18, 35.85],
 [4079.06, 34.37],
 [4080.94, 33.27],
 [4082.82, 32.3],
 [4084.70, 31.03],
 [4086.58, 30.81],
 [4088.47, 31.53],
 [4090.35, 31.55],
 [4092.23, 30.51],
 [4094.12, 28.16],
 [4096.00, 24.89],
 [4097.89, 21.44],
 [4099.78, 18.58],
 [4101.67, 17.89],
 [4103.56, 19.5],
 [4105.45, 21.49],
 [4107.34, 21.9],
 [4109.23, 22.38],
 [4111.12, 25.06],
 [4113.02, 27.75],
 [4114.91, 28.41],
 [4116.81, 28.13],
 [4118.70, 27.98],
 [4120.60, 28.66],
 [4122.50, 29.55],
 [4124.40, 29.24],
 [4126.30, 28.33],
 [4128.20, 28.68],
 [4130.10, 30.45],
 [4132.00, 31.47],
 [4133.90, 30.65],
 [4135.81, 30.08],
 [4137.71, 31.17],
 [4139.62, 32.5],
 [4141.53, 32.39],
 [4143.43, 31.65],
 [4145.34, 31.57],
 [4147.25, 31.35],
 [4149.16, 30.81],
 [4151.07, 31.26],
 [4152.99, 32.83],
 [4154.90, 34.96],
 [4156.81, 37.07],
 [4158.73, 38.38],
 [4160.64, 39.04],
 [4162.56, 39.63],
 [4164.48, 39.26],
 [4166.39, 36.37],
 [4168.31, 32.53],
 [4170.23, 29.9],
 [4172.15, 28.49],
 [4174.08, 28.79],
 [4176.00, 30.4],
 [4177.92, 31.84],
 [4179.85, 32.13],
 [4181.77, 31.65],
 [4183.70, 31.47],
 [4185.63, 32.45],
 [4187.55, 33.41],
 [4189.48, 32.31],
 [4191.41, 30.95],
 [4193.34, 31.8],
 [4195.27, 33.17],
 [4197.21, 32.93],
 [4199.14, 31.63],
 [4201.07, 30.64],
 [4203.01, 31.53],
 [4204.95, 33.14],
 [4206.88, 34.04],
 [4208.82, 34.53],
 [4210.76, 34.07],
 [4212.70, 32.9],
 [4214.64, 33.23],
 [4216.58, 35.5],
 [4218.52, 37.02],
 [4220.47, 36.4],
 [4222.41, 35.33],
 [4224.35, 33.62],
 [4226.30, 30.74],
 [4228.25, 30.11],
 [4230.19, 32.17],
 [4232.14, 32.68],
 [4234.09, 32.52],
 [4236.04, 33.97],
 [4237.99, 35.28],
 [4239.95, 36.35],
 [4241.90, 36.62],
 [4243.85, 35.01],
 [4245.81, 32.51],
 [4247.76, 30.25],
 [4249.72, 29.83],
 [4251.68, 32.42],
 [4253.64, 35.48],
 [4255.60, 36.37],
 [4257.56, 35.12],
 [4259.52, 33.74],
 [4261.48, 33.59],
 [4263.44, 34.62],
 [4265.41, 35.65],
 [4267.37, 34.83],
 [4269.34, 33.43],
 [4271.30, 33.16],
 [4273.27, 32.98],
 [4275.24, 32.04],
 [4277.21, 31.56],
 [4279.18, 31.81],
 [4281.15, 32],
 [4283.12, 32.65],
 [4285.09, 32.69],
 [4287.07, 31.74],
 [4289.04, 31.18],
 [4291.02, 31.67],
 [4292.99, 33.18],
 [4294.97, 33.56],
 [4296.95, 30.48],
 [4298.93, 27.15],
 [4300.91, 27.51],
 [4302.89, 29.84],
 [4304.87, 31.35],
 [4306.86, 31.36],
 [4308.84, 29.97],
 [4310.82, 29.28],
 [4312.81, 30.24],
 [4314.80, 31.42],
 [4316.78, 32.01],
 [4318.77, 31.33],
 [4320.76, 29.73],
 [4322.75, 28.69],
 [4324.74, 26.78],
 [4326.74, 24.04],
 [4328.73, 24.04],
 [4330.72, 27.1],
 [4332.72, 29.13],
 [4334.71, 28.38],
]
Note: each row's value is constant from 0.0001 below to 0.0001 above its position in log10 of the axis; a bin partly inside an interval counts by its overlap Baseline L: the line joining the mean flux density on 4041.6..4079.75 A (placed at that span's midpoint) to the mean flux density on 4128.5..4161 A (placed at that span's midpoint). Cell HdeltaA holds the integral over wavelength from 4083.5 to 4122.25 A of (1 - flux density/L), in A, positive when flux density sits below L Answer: 8.7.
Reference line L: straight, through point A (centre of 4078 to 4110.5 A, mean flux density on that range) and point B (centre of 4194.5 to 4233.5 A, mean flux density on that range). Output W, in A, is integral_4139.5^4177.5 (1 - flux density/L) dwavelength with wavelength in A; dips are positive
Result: -4.2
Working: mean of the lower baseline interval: 26.6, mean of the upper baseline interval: 33.3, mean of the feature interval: 33.5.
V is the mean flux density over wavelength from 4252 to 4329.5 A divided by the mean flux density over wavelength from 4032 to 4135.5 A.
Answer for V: 1.0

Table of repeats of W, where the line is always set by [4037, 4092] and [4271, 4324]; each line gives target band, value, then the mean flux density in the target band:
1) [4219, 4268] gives -3.2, 33.8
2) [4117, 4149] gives 2.7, 30.3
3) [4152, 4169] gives -2.0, 36.7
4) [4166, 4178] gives 0.7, 30.9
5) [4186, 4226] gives -1.4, 33.4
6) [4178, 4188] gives 0.1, 32.1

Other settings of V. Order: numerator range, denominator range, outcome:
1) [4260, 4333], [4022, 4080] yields 0.89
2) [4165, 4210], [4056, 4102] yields 1.02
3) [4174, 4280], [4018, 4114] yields 1.04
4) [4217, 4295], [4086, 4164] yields 1.14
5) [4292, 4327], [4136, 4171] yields 0.88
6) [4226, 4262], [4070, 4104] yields 1.14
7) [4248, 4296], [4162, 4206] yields 1.02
